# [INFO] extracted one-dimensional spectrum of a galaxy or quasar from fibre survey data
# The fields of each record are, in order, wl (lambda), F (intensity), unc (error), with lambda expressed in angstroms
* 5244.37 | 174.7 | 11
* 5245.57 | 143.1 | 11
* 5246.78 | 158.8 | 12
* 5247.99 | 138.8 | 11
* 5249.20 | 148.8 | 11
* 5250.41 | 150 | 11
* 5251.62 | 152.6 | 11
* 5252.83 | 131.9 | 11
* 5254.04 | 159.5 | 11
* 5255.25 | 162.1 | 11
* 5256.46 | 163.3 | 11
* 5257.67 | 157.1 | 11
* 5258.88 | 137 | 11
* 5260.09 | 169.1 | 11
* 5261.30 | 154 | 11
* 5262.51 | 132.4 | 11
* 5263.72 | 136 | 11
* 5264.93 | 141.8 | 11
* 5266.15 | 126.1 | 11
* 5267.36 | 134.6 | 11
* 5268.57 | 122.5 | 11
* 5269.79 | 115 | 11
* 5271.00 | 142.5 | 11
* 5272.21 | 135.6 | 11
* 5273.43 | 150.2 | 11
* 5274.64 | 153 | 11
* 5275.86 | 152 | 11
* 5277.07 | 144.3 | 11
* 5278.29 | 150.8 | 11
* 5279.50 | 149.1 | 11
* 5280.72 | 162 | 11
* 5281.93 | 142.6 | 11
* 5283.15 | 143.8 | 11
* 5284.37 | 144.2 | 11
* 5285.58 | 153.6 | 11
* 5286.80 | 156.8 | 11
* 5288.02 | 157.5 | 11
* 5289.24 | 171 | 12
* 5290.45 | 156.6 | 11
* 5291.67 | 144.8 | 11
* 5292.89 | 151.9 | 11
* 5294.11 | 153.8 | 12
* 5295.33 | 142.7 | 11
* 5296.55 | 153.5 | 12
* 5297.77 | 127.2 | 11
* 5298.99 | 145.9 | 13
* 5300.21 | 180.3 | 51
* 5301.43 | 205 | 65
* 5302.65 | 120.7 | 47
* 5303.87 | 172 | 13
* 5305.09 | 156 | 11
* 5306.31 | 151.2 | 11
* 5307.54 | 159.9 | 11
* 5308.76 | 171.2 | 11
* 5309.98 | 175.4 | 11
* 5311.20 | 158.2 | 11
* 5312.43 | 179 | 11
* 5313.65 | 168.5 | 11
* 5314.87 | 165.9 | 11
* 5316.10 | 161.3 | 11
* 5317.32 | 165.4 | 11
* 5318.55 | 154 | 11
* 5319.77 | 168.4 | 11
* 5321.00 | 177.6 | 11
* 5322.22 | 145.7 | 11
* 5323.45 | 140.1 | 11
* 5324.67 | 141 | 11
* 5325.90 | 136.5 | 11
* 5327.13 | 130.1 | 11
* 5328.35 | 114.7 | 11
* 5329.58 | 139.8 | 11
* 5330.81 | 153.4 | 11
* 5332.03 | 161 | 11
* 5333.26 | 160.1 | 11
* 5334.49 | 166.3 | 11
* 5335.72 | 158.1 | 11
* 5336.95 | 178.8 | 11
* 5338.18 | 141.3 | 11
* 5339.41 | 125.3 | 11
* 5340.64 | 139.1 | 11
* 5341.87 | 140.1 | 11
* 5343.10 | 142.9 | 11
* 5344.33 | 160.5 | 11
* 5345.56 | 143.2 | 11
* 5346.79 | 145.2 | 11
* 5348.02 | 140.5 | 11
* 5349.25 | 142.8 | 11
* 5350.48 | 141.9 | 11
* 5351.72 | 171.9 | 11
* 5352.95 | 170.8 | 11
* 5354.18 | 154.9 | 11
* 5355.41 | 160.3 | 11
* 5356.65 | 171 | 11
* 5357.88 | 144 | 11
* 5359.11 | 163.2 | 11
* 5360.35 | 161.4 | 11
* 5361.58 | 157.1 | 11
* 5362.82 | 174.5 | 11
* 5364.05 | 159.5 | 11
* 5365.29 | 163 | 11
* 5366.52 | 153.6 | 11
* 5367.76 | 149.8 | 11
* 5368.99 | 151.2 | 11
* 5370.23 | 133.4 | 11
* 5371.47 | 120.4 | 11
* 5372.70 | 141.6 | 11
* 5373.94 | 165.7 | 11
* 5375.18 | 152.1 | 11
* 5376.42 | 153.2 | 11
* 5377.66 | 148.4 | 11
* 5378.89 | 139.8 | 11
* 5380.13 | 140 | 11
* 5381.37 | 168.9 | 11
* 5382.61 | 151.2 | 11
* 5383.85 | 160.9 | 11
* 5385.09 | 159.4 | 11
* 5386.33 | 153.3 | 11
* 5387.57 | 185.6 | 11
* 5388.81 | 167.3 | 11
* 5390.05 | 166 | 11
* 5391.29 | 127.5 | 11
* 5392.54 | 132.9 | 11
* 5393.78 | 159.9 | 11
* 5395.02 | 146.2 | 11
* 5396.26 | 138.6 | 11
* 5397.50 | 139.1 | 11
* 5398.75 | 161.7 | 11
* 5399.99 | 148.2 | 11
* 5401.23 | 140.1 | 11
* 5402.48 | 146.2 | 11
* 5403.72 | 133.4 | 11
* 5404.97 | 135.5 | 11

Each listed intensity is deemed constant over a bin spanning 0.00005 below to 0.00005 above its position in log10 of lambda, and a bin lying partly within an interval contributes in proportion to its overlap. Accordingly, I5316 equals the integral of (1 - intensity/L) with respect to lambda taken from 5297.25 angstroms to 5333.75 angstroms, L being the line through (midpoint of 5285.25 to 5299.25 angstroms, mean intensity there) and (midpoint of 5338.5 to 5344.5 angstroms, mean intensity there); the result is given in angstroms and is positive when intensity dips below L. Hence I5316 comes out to -2.5 angstroms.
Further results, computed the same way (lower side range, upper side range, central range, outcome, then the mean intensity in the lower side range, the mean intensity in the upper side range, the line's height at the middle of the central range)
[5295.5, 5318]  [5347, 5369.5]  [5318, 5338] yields 1.05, 162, 157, 160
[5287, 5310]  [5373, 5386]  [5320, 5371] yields 1.22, 157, 154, 155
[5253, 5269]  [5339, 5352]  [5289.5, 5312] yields -1.90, 146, 144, 145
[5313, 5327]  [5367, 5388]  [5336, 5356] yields 0.47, 156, 151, 154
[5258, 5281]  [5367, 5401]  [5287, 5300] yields -0.68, 142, 150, 144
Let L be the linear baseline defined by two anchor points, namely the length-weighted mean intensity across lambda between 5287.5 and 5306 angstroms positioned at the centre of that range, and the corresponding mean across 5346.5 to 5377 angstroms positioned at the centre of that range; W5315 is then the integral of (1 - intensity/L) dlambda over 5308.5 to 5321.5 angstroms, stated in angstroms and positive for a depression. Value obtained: -1.02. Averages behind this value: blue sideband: 156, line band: 168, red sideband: 154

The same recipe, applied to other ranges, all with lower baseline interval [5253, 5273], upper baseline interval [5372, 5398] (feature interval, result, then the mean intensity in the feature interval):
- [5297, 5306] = -0.7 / 158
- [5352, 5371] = -0.9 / 158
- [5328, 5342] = -0.1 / 149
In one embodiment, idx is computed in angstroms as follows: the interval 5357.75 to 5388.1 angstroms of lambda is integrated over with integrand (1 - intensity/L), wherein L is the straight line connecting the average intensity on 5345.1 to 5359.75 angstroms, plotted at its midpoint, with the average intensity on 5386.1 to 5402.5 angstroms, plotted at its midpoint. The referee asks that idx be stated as -0.3 angstroms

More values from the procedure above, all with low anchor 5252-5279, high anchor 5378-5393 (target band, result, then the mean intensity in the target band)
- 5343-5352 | 0.2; 148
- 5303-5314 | -1.2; 165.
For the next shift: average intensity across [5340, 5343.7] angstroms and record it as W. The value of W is 141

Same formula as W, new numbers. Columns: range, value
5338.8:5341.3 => 132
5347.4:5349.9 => 142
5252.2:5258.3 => 155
